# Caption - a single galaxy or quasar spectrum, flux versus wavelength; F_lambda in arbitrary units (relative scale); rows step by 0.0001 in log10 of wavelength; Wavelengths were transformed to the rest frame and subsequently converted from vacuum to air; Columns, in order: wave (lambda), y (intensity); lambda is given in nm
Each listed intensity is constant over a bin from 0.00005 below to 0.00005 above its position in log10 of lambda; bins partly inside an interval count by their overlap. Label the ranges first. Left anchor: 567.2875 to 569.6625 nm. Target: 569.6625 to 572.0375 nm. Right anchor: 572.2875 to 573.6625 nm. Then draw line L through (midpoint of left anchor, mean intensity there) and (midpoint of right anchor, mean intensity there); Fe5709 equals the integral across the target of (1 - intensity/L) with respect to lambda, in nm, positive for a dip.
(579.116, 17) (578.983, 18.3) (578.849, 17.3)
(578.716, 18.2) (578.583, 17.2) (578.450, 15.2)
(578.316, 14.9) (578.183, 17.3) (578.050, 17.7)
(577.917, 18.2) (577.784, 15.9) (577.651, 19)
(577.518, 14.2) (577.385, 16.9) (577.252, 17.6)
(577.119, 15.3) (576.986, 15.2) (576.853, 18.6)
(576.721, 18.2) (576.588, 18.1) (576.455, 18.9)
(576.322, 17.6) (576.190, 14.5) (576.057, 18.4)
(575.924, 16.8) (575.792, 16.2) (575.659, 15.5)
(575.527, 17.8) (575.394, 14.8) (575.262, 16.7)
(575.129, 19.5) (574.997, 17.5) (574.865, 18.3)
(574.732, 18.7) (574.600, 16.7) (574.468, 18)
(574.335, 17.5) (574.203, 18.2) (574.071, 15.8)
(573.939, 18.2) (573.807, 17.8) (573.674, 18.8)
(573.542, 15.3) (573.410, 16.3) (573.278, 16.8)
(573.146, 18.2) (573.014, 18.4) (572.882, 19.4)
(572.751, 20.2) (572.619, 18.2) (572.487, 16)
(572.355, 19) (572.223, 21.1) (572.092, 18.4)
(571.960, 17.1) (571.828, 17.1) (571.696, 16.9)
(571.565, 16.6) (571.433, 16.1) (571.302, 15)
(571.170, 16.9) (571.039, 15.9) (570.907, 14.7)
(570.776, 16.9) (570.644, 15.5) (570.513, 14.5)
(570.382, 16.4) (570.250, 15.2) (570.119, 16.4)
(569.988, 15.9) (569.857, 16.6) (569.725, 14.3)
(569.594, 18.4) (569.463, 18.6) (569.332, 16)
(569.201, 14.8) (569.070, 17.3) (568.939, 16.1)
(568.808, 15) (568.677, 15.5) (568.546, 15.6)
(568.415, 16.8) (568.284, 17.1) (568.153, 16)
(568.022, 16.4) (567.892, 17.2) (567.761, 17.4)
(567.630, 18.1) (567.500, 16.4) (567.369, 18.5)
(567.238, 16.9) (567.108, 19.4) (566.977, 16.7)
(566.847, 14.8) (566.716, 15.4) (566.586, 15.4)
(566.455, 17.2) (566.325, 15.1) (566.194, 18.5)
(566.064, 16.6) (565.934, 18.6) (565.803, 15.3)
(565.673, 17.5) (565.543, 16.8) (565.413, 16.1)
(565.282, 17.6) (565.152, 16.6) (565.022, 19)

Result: 0.18 nm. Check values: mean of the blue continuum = 16.7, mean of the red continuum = 17.8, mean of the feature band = 16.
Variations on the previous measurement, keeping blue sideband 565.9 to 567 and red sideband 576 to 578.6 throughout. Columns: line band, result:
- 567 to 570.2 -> -0.03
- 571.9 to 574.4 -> -0.18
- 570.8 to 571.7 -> 0.04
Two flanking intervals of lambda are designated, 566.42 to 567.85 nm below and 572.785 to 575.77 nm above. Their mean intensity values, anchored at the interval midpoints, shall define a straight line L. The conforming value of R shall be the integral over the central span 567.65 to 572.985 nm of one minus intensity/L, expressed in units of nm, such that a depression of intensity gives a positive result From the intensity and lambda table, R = 0.135 nm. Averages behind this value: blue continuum 16.9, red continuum 17.5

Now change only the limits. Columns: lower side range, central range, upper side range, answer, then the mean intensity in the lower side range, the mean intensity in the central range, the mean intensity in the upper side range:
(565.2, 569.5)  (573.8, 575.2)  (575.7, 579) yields -0.08 nm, 16.7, 17.8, 17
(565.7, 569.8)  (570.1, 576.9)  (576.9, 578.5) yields -0.28 nm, 16.6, 17.2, 16.5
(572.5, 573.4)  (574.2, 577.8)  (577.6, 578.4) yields 0.08 nm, 18.3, 17.2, 17.1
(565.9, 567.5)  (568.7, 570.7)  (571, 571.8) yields 0.05 nm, 16.9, 16.1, 16.3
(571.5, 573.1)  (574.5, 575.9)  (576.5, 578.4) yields 0.03 nm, 18.2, 17.2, 16.9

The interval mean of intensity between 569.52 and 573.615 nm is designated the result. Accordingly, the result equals 16.9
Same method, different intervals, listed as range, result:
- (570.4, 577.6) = 17.2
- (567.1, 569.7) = 16.8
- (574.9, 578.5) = 16.9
